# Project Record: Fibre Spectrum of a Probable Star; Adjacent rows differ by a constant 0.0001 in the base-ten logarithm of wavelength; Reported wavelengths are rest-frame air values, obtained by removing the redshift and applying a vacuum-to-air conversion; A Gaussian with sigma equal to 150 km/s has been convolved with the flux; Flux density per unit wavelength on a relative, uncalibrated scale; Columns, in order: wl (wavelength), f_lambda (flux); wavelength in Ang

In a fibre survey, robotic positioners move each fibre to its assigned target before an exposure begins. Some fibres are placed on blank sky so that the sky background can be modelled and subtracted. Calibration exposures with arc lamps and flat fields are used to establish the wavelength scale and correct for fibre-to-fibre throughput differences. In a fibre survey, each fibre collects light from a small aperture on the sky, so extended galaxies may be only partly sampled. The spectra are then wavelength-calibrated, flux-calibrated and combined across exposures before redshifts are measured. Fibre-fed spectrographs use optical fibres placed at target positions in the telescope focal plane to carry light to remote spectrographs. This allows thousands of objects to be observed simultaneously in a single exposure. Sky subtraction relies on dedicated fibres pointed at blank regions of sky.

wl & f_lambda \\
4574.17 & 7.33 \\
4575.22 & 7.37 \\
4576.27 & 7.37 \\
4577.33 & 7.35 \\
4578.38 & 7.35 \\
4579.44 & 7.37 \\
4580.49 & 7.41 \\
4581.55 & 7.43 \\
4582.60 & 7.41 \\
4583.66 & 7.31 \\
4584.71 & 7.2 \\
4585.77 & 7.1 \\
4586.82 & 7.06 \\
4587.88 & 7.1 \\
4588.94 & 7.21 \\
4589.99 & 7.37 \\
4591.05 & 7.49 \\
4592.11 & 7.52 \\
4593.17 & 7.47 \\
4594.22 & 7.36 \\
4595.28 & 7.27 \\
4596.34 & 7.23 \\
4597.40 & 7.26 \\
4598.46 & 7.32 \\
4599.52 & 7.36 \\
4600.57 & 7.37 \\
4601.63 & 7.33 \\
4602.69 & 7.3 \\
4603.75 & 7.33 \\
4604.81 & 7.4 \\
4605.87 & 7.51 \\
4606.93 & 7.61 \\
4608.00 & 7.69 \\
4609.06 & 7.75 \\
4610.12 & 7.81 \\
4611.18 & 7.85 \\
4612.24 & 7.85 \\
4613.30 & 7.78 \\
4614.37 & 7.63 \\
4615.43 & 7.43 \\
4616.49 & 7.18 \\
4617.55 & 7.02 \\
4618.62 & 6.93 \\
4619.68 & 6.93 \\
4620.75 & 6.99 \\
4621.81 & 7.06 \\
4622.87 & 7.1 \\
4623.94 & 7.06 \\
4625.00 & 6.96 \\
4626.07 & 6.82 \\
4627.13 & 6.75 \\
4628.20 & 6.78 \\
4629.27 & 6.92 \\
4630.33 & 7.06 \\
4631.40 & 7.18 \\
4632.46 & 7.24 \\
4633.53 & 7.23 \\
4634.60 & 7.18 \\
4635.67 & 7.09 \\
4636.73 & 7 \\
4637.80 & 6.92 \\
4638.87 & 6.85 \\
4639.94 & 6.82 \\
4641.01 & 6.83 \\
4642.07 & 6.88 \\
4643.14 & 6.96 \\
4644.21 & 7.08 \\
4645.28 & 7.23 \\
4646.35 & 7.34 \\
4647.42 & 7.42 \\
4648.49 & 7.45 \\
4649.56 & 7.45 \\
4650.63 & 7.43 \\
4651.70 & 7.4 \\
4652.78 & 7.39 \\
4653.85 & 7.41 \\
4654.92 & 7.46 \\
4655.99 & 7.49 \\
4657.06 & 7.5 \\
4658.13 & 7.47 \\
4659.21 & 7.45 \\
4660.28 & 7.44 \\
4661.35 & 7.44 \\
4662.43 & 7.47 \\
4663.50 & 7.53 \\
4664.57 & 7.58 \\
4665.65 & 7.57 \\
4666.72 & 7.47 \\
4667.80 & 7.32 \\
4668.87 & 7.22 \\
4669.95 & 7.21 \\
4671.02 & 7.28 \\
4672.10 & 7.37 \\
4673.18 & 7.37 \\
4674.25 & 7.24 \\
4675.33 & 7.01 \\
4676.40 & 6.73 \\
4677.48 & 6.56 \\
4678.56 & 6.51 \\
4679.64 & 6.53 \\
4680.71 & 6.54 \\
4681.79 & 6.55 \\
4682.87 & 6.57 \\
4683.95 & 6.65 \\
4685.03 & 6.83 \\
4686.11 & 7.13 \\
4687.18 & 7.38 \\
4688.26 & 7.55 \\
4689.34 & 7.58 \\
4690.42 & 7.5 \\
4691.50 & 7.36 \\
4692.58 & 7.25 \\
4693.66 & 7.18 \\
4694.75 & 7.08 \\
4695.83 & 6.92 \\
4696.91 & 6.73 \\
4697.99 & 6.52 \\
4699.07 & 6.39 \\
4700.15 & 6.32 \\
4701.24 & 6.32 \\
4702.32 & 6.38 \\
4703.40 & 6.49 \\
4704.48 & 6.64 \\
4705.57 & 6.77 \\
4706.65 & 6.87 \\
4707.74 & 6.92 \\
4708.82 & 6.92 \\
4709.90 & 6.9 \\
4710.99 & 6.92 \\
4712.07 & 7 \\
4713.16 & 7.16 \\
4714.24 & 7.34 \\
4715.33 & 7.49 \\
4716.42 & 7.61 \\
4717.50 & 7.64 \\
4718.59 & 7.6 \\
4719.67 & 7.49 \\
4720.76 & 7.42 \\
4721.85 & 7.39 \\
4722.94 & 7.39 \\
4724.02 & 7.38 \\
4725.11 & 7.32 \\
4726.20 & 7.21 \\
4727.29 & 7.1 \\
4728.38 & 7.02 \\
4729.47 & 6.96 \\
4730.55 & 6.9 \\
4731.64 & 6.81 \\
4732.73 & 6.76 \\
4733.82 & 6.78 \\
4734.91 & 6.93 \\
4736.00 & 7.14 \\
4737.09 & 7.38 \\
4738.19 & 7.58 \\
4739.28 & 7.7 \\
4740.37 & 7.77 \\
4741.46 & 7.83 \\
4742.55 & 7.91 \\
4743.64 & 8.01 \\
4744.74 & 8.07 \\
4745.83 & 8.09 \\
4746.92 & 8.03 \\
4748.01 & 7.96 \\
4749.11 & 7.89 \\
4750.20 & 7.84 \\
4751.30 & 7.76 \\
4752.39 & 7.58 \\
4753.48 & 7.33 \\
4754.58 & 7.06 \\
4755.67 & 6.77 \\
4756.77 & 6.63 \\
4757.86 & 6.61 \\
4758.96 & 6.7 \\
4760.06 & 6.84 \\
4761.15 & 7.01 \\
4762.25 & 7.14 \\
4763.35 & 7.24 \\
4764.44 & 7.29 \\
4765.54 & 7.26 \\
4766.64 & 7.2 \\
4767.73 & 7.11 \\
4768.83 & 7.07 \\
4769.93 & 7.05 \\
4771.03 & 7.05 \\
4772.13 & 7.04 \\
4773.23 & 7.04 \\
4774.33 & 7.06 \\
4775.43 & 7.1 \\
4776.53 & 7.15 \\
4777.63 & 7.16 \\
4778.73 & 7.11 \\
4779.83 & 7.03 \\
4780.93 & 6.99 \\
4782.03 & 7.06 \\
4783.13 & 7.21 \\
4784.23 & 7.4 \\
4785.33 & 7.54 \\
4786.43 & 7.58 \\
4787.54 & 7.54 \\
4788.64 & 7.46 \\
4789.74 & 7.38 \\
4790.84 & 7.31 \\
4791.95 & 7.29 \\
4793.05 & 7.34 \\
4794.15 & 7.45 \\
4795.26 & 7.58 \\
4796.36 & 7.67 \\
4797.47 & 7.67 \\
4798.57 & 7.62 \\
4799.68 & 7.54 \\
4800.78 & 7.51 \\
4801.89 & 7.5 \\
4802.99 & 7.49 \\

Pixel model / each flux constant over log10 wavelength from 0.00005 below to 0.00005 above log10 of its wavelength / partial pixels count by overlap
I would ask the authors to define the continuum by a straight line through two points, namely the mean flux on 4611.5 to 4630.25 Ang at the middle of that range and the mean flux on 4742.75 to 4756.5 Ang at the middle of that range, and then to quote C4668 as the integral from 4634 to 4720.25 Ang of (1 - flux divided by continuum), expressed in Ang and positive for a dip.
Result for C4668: 3.1 Ang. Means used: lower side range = 7.14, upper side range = 7.68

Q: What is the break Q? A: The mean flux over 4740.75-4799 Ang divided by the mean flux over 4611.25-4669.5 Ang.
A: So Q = 1.01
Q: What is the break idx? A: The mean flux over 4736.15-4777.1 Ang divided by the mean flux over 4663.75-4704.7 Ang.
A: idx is 1.05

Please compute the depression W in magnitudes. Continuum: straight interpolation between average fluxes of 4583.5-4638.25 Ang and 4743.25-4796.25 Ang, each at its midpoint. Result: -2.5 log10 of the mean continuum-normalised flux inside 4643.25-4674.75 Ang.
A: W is -0.02 mag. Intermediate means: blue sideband 7.26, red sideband 7.3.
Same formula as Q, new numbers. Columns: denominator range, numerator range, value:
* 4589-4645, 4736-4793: 1.01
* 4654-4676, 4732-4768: 1.00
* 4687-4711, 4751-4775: 1.03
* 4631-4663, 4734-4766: 1.02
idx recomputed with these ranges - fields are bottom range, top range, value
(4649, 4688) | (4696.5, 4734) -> 0.97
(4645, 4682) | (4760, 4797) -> 1.00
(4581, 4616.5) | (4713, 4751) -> 1.00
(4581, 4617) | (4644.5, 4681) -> 0.98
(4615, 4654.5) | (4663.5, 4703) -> 0.99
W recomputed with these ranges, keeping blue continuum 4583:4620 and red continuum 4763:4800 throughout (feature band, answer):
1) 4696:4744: 0.03 mag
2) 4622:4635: 0.05 mag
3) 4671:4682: 0.07 mag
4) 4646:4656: -0.01 mag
